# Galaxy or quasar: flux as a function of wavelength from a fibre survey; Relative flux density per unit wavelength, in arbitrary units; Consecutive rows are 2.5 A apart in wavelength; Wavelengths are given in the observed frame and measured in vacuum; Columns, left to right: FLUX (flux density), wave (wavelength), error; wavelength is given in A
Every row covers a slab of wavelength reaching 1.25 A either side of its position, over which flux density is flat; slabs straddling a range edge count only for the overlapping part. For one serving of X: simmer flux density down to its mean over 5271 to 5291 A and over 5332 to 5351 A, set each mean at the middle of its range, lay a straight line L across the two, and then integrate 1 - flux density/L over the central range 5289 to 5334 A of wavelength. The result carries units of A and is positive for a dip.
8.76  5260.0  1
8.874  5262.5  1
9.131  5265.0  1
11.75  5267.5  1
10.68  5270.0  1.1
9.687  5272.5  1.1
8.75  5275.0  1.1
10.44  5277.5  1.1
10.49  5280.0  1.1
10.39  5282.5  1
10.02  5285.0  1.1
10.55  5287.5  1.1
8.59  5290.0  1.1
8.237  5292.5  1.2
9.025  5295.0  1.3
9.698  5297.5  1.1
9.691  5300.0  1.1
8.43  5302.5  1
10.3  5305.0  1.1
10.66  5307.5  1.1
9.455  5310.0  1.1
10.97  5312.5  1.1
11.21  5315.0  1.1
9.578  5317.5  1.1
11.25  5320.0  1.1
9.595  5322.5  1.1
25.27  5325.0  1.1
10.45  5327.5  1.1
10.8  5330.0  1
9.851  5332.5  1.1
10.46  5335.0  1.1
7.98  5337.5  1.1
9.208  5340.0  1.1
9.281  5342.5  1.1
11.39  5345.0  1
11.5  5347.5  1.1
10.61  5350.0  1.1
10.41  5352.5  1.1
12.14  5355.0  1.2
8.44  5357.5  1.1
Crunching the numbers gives -3.5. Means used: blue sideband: 9.89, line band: 10.7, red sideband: 10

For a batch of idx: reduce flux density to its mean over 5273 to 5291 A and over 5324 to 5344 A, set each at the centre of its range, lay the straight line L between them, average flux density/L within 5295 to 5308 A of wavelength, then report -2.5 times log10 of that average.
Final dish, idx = 0.09 mag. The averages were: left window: 9.9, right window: 11.5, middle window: 9.63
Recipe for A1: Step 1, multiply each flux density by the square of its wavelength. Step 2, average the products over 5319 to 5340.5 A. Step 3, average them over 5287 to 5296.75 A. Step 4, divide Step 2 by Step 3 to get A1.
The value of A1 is 1.32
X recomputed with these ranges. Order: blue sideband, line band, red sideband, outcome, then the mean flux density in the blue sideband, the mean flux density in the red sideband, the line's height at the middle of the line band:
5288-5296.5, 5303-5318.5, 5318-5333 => 1.07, 8.82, 12.9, 11.1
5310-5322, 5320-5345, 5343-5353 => -1.66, 10.5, 10.9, 10.7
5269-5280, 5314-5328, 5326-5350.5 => -3.91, 9.94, 10.3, 10.2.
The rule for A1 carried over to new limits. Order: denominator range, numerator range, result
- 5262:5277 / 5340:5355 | 1.11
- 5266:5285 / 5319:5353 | 1.13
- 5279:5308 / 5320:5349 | 1.20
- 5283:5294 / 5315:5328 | 1.42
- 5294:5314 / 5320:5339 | 1.23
